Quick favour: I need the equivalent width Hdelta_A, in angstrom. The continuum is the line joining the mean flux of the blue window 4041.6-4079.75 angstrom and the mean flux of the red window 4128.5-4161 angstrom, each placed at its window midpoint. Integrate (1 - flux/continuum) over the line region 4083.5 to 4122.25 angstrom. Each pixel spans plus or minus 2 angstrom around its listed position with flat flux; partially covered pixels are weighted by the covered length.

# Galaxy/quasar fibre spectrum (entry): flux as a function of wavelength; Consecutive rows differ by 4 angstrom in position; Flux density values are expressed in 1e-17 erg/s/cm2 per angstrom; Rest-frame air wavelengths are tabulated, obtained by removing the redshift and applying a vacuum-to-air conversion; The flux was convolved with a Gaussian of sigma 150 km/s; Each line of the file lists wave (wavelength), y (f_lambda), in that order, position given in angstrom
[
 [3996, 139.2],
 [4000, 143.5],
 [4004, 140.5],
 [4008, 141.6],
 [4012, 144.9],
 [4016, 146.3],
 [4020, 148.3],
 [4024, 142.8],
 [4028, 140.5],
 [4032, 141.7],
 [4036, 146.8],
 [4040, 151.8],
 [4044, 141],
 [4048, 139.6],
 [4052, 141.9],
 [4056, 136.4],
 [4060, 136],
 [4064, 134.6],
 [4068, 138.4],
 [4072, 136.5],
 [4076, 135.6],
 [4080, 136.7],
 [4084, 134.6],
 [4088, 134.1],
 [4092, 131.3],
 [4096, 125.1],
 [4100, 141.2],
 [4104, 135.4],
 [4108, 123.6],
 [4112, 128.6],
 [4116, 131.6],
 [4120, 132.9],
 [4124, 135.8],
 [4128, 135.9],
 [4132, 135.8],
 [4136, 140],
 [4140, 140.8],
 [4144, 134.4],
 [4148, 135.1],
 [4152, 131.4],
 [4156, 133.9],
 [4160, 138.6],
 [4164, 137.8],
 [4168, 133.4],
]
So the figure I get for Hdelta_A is 1.49 angstrom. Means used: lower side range 138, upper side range 136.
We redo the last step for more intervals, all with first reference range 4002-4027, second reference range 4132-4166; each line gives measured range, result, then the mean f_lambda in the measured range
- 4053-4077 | 0.8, 137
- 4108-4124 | 0.9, 131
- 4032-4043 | -0.3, 147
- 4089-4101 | 0.6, 132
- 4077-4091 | 0.5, 135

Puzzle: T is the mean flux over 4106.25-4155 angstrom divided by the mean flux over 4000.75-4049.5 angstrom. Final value 0.93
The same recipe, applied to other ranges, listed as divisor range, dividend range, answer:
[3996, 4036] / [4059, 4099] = 0.94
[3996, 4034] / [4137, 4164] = 0.95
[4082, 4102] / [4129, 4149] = 1.03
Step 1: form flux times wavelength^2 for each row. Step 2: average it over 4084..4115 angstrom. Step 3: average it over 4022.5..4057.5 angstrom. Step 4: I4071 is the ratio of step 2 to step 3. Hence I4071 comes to 0.95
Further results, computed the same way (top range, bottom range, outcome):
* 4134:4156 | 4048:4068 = 1.03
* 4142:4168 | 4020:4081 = 1.01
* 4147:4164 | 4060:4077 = 1.03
